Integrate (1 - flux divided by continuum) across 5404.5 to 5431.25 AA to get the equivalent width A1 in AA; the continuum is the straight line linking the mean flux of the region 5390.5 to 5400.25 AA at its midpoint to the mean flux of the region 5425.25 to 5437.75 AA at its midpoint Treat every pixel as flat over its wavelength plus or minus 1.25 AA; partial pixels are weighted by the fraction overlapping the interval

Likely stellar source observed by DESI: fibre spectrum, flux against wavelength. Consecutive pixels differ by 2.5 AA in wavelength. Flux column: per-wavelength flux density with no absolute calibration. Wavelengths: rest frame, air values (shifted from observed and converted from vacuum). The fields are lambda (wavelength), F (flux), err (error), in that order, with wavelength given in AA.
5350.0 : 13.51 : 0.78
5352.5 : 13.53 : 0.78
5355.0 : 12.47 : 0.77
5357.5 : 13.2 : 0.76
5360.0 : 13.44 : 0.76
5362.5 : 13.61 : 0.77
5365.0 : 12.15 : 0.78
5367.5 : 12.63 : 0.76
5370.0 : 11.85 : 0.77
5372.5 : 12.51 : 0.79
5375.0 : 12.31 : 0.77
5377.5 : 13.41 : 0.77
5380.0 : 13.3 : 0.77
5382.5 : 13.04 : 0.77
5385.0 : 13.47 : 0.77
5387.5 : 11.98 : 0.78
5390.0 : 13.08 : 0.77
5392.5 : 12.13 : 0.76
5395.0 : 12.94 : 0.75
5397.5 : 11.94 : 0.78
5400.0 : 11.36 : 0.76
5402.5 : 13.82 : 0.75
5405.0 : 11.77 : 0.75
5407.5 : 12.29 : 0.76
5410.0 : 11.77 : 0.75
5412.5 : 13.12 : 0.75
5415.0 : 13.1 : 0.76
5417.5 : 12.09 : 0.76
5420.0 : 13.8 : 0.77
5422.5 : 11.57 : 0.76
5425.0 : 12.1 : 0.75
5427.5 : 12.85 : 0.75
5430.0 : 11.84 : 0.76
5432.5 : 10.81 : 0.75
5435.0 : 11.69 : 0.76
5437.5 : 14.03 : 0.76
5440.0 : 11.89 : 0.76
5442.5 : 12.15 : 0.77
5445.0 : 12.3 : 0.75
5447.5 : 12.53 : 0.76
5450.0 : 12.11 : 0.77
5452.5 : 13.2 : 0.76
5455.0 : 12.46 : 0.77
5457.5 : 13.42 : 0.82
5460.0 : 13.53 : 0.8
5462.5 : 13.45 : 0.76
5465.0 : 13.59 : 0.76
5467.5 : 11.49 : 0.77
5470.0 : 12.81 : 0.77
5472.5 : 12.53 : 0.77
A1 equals -0.6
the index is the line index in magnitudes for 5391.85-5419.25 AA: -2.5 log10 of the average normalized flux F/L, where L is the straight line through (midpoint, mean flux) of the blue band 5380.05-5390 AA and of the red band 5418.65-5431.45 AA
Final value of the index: 0.02 mag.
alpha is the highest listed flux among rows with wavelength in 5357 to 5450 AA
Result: 14.03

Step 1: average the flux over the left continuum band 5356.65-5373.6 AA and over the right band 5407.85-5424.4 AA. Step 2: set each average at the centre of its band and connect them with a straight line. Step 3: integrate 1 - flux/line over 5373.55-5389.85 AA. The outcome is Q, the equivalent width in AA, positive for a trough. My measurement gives -0.3 AA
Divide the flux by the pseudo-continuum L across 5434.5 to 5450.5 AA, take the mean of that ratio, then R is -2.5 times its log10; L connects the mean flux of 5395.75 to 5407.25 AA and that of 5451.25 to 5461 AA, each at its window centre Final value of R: 0.04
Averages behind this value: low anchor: 12.3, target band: 12.4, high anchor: 13.1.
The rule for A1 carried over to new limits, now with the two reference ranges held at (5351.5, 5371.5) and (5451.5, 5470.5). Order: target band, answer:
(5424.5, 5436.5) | 0.99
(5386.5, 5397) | 0.32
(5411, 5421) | -0.04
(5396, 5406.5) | 0.54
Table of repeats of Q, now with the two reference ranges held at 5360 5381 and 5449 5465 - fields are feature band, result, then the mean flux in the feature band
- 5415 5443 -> 1.47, 12.3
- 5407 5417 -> 0.28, 12.6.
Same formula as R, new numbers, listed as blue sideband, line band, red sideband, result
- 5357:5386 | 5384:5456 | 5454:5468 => 0.050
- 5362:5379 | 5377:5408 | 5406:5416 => -0.007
